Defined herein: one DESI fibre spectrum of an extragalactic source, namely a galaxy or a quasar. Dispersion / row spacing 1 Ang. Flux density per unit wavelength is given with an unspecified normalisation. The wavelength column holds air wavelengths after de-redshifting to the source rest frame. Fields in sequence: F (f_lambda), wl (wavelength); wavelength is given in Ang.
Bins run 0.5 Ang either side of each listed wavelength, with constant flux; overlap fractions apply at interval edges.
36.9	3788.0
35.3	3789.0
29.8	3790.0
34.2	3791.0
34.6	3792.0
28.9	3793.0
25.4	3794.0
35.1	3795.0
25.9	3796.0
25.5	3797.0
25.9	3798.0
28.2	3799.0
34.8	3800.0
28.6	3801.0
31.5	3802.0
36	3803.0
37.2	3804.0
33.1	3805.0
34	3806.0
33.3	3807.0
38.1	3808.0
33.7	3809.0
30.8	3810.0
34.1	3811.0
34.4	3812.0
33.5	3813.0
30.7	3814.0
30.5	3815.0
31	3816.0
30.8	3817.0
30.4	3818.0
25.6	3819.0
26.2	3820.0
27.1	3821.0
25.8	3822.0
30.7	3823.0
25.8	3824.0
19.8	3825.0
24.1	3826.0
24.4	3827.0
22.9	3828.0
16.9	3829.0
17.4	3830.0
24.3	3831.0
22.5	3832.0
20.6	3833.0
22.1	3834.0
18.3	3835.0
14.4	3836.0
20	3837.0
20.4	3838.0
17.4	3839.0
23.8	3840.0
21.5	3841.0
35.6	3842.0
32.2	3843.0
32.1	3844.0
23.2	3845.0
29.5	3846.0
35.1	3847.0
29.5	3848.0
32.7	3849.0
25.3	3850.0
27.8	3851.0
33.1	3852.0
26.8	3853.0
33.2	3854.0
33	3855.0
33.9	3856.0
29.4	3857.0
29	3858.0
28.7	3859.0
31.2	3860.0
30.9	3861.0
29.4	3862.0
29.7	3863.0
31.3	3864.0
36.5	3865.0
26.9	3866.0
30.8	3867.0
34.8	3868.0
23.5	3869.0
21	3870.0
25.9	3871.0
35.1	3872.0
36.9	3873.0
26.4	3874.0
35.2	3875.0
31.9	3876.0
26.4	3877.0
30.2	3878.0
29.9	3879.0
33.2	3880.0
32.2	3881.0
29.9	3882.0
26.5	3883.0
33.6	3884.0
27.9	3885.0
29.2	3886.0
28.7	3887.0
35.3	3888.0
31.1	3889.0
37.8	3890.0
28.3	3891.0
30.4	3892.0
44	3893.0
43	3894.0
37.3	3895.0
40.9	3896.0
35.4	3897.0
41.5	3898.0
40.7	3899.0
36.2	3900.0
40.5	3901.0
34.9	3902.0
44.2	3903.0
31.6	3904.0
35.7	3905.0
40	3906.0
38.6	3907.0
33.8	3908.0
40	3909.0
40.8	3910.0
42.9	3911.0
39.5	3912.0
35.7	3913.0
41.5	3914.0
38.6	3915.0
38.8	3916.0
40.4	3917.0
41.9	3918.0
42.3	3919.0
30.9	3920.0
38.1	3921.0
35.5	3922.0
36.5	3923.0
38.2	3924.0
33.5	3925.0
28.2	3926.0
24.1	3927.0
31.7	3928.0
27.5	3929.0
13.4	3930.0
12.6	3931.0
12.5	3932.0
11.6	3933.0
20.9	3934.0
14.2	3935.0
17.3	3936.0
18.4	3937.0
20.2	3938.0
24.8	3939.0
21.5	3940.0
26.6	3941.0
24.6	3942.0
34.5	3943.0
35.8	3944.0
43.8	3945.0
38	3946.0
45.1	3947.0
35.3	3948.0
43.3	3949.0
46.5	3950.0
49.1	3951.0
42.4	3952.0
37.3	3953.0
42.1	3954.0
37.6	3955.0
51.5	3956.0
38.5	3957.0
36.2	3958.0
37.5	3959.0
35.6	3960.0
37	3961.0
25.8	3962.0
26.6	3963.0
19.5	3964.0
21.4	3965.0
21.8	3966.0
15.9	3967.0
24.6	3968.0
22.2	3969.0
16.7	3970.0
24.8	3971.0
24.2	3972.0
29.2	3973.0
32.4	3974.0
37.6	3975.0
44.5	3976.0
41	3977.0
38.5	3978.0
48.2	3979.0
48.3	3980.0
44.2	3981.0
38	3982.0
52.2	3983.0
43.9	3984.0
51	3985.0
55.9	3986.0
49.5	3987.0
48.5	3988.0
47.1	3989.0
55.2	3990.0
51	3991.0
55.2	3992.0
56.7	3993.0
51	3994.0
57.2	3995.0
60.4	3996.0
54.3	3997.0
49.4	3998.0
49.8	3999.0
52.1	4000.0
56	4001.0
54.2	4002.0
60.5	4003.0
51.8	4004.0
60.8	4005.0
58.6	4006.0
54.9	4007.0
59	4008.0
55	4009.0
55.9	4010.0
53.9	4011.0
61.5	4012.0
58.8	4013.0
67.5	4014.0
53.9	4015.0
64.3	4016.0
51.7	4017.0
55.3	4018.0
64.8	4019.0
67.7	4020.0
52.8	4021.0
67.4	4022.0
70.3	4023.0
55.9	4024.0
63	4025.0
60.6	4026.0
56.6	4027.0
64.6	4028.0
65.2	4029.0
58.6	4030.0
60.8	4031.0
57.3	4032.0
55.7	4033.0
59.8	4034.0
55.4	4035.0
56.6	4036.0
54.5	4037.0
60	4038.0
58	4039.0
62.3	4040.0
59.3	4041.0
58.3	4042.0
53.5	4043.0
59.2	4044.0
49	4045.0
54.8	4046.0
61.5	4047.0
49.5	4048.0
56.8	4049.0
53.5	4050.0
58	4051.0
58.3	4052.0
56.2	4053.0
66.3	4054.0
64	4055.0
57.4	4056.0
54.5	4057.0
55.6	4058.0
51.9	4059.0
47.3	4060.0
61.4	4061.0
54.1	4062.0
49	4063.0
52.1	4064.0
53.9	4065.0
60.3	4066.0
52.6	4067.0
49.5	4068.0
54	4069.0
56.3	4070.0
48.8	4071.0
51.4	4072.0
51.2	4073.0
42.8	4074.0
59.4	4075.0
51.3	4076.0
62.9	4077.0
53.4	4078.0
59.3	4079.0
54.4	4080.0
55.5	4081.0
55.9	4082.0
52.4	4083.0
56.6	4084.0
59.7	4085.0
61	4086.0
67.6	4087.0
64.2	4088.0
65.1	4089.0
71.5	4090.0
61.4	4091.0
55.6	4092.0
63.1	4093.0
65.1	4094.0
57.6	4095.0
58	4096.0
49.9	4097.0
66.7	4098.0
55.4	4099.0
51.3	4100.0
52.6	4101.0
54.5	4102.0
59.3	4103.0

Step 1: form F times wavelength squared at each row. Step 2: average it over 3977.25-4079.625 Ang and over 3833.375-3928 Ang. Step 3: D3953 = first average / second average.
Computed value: 1.85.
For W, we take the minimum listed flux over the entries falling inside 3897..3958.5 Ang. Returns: 11.6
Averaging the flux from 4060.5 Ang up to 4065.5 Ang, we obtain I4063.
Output 54.1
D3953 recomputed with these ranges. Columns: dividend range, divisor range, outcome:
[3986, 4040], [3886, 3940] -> 1.85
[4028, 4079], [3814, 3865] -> 2.32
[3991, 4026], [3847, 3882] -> 2.04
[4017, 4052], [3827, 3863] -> 2.44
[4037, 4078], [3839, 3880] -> 2.05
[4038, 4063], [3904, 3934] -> 1.83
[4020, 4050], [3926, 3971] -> 2.10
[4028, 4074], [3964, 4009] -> 1.29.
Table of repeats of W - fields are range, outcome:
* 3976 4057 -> 38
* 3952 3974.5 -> 15.9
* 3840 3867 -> 21.5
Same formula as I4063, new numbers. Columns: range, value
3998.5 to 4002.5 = 53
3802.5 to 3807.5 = 34.7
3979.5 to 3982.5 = 43.5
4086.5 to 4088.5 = 65.9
